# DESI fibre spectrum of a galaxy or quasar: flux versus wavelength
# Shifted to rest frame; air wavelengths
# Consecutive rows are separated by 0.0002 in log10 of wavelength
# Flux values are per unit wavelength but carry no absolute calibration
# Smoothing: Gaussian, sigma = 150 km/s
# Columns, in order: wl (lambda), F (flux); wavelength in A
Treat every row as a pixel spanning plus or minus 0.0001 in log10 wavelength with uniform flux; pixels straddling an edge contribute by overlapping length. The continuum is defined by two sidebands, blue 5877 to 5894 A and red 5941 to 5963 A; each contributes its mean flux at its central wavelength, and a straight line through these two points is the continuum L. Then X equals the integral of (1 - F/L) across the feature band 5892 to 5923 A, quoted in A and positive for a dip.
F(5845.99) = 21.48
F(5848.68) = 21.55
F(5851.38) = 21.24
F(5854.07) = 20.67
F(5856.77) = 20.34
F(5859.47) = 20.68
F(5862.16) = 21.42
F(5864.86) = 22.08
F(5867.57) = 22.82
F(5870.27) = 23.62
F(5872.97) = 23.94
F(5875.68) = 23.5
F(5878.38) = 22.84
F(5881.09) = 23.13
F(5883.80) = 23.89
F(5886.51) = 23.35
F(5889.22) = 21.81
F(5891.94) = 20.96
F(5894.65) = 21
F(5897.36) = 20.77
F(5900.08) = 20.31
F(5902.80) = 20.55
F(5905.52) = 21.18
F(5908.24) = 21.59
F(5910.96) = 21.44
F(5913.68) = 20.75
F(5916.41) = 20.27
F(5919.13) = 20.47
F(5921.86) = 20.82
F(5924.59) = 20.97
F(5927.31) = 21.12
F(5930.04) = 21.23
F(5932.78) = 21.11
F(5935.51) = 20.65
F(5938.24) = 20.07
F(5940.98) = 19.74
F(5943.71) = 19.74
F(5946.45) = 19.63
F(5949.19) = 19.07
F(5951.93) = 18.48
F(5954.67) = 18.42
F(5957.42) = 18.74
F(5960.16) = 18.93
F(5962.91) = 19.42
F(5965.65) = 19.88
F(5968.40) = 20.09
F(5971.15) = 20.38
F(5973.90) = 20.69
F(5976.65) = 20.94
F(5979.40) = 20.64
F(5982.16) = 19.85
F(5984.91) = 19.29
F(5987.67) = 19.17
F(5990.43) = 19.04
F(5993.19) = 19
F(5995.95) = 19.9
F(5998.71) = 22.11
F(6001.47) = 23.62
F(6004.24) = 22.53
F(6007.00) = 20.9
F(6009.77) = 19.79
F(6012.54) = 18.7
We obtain 0.85 A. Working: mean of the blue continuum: 22.6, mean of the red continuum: 19.1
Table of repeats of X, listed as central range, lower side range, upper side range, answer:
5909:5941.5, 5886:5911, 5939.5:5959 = -1.06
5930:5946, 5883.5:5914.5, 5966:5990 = 0.34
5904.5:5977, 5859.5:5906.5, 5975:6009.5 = 3.79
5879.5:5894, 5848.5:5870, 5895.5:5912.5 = -0.95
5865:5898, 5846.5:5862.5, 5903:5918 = -2.61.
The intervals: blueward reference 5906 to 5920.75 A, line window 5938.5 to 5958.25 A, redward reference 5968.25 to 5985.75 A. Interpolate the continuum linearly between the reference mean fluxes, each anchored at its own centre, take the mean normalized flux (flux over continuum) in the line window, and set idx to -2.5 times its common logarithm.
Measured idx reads 0.077 mag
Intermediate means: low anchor 20.9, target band 19.2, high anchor 20.3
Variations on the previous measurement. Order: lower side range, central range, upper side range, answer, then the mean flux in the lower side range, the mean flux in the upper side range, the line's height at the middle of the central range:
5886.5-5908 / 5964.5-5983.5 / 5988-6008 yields 0.03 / 21.1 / 20.9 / 21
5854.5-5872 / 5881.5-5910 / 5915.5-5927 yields -0.02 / 21.8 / 20.7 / 21.2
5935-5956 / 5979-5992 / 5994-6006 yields 0.09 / 19.4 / 21.9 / 21.2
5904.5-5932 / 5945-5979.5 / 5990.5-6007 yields 0.08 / 21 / 21.2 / 21.1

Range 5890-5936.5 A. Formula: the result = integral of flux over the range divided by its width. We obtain 20.9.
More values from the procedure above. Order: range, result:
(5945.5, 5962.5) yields 18.9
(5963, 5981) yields 20.4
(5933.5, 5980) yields 19.7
